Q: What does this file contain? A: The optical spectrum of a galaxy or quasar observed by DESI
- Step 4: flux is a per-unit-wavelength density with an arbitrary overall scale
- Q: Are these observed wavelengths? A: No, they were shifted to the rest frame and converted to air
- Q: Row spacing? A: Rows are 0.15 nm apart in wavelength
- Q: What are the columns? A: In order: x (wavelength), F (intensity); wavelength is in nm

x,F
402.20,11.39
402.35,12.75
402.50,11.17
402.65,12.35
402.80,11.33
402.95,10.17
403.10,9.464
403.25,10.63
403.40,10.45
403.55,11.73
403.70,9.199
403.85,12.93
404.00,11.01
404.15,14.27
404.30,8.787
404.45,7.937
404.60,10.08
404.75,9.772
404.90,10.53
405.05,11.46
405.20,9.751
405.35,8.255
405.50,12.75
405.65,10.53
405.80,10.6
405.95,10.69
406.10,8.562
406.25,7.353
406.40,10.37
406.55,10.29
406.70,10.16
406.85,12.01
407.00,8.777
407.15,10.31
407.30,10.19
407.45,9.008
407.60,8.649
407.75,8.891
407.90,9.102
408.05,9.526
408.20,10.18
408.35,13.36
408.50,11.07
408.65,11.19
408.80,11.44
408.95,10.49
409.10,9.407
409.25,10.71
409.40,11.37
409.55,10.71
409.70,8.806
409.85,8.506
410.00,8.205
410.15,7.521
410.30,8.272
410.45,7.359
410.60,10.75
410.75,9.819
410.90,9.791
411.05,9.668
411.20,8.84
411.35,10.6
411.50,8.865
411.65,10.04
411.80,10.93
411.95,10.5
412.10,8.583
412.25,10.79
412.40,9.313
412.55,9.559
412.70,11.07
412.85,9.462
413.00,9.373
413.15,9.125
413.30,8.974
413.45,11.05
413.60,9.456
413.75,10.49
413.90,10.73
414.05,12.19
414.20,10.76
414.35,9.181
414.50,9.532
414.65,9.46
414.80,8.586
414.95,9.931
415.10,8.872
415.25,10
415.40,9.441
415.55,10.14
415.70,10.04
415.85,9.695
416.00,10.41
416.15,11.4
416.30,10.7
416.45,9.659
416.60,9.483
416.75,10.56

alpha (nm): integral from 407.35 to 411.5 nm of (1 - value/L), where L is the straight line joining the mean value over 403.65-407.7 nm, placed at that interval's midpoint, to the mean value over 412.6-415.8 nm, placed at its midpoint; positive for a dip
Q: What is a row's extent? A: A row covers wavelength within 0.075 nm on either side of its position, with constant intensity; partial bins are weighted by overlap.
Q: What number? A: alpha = 0.126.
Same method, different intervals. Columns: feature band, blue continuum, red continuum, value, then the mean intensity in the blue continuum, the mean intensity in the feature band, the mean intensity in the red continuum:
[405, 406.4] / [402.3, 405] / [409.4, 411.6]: 0.046 nm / 10.8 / 9.99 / 9.21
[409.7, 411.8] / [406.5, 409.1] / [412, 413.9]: 0.178 nm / 10.2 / 9.15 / 9.82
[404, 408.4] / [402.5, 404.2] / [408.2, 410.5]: 0.214 nm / 11.2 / 10.1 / 9.93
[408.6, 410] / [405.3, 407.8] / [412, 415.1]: -0.042 nm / 9.87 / 10.2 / 9.86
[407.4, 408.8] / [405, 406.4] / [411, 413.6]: -0.040 nm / 9.99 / 10.2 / 9.8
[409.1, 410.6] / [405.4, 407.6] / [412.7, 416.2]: 0.127 nm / 10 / 9.15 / 9.94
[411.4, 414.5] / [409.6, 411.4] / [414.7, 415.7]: -0.243 nm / 9.01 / 10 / 9.53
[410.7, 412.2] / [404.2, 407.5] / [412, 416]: 0.016 nm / 9.96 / 9.78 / 9.85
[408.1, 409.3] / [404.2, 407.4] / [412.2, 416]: -0.121 nm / 9.99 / 11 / 9.89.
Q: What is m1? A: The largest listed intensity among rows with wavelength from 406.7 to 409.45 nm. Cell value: 13.36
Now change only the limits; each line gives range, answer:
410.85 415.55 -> 12.19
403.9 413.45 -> 14.27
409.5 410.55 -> 10.71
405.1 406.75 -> 12.75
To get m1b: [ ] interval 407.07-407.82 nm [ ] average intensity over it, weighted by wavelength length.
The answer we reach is 9.41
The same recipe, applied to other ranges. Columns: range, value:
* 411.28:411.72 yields 9.82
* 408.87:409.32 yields 10.2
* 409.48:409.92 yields 9.33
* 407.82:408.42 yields 10.5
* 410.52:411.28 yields 9.76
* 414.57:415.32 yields 9.37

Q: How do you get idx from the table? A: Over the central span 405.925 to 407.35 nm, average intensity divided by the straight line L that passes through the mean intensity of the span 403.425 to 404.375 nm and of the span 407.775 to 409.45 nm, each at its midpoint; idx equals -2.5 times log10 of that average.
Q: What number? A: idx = 0.11 mag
